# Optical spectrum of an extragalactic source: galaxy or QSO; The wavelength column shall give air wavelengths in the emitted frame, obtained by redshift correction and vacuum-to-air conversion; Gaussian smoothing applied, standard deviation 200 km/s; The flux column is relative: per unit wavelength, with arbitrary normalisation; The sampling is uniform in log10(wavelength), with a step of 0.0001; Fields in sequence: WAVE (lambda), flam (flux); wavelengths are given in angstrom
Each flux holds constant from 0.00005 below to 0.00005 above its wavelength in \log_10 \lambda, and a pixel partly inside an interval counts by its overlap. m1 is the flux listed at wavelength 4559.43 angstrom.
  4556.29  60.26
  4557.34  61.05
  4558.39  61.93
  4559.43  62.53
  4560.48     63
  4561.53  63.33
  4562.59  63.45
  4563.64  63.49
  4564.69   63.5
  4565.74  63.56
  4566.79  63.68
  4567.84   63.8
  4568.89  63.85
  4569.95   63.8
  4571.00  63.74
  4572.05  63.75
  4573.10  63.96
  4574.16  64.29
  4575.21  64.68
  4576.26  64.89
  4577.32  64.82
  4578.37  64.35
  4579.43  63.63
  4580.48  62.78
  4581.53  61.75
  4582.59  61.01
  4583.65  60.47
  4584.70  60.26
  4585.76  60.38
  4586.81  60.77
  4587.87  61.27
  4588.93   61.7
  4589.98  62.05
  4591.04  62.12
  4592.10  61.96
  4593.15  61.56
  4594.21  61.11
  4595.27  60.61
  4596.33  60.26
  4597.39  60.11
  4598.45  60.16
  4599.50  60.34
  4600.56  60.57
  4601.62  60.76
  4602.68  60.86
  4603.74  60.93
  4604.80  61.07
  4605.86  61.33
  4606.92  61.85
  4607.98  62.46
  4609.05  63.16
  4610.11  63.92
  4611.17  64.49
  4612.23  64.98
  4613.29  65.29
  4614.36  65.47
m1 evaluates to 62.53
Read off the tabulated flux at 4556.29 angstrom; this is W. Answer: 60.26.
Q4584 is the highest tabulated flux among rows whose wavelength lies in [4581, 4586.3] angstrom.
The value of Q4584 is 61.75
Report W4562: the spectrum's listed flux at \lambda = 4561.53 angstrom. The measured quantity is 63.33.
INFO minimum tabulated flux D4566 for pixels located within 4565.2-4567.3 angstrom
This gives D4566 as 63.56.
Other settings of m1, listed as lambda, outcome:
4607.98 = 62.46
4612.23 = 64.98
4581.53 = 61.75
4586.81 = 60.77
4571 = 63.74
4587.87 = 61.27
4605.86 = 61.33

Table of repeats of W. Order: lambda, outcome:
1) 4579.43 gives 63.63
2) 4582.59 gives 61.01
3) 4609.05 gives 63.16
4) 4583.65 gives 60.47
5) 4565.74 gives 63.56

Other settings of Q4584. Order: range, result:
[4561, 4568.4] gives 63.8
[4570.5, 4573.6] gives 63.96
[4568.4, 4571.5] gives 63.85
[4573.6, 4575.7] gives 64.68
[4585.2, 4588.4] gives 61.27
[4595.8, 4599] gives 60.26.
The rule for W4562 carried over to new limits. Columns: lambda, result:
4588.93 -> 61.7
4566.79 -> 63.68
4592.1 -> 61.96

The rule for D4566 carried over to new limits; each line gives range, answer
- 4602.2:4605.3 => 60.86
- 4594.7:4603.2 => 60.11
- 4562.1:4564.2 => 63.45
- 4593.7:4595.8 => 60.61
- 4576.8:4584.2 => 60.47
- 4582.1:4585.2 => 60.26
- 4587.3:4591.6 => 61.27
